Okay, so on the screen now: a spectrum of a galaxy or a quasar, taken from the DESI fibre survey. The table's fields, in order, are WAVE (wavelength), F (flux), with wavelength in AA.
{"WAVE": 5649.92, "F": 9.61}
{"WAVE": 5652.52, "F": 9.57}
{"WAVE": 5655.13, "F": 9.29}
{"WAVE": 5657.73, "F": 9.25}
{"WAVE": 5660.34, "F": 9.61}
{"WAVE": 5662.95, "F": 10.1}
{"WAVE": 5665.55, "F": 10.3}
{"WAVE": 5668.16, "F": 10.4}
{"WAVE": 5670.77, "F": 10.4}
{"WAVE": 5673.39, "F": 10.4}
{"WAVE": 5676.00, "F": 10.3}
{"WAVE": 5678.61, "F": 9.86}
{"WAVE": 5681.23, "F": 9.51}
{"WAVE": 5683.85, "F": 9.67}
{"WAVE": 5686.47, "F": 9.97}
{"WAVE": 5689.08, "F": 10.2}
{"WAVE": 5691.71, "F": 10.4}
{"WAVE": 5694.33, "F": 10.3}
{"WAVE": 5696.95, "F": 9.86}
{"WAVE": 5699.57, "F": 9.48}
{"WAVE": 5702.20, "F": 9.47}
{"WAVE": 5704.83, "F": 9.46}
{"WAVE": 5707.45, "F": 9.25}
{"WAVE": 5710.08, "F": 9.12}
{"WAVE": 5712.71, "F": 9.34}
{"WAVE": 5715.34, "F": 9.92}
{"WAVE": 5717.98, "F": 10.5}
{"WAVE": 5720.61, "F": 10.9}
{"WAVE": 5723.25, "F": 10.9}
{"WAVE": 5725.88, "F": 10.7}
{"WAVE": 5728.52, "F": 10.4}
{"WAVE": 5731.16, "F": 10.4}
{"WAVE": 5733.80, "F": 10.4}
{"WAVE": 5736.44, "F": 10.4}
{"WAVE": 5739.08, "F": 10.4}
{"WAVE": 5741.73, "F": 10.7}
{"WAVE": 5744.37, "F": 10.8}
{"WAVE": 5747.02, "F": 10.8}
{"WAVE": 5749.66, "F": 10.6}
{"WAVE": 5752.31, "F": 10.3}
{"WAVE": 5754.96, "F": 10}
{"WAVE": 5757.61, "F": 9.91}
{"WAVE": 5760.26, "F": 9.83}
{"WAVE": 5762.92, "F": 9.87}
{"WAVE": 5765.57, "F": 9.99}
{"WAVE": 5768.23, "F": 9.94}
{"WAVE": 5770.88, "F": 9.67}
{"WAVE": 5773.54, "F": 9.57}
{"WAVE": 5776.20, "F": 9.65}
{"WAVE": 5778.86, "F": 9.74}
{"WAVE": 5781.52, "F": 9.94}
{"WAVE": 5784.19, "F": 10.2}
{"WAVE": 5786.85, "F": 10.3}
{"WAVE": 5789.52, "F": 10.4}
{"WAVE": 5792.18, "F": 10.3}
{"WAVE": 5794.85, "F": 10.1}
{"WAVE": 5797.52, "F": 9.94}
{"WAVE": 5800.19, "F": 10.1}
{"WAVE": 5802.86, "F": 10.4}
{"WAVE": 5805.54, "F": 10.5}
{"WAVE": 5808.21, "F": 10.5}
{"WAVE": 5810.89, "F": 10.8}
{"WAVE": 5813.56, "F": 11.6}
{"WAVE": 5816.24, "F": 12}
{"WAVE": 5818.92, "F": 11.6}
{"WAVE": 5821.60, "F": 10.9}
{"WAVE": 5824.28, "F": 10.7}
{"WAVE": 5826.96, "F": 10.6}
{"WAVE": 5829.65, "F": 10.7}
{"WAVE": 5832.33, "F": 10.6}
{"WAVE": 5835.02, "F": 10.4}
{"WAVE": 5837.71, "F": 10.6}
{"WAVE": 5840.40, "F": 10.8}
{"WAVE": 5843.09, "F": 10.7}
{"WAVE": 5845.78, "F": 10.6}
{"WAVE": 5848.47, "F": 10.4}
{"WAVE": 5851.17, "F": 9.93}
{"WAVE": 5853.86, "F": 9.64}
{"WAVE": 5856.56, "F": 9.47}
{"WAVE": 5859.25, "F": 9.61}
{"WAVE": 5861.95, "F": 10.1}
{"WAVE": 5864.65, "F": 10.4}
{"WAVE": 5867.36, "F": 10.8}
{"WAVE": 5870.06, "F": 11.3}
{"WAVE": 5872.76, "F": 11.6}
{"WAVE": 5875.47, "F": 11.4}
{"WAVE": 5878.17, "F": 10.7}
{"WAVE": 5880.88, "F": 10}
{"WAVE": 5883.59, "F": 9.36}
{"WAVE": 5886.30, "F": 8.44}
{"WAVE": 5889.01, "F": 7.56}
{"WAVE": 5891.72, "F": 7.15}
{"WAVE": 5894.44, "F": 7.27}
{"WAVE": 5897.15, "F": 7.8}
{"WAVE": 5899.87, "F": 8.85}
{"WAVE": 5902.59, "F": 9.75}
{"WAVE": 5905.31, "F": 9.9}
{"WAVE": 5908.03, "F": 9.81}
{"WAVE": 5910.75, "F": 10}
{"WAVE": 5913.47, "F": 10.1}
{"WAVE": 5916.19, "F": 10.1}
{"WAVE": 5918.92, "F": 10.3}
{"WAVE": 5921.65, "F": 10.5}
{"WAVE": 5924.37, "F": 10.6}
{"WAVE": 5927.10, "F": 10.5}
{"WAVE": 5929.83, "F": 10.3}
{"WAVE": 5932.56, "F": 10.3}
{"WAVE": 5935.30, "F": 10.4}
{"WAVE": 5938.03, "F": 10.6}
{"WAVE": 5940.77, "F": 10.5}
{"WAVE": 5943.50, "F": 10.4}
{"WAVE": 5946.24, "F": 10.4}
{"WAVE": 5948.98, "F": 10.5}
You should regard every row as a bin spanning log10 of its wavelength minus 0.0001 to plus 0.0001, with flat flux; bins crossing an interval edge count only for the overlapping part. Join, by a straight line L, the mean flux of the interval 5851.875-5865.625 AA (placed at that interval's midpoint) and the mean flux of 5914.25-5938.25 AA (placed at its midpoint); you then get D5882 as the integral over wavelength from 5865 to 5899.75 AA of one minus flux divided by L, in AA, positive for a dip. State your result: 2.0 AA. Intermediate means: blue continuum 9.84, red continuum 10.4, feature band 9.45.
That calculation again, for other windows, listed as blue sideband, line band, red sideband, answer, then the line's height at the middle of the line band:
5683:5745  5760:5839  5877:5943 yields -3.9 AA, 9.9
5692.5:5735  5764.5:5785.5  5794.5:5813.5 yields 1.0 AA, 10.3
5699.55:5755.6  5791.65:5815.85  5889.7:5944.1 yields -1.3 AA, 10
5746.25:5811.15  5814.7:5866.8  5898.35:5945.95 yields -2.0 AA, 10.1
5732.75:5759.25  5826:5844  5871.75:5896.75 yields -1.9 AA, 9.63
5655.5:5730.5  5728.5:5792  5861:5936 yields -1.5 AA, 9.94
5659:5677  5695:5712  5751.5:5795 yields 1.1 AA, 10.1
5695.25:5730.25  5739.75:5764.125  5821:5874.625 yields -0.5 AA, 10.1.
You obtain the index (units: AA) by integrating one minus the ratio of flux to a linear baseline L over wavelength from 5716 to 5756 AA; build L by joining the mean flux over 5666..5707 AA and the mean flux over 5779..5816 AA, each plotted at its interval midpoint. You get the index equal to -1.5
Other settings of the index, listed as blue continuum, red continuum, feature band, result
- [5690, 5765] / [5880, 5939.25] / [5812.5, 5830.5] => -2.44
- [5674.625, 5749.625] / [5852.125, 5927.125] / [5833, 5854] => -1.26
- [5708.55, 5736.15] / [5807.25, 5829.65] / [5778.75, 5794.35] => 0.90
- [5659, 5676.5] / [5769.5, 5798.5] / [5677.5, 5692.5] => 0.38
